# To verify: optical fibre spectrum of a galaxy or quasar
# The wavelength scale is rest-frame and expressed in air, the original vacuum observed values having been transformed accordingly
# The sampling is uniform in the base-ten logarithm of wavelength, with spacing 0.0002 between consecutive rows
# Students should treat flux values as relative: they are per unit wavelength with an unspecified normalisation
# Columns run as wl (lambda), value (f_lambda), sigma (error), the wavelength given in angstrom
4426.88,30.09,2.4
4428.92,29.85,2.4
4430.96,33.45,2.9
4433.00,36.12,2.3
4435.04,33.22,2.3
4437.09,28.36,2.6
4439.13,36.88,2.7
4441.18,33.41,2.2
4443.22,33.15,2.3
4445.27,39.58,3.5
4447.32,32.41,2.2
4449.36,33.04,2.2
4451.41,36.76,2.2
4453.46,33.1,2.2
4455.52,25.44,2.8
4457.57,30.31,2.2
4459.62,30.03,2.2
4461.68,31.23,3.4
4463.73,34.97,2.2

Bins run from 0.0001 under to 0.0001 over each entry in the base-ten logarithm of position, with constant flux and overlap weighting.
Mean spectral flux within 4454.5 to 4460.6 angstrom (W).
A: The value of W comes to 28.6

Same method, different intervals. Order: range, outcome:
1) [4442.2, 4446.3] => 36.3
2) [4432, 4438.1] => 32.5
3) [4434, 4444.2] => 33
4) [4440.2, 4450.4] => 34.4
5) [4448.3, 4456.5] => 32.1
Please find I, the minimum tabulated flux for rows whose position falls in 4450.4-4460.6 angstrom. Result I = 25.44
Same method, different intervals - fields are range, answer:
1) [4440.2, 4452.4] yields 32.41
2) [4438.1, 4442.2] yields 33.41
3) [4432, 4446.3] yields 28.36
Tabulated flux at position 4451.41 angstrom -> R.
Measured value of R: 36.76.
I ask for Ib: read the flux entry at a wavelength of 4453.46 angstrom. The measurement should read 33.1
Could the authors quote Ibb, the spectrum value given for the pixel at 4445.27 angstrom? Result 39.58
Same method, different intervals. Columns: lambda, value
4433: 36.12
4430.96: 33.45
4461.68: 31.23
